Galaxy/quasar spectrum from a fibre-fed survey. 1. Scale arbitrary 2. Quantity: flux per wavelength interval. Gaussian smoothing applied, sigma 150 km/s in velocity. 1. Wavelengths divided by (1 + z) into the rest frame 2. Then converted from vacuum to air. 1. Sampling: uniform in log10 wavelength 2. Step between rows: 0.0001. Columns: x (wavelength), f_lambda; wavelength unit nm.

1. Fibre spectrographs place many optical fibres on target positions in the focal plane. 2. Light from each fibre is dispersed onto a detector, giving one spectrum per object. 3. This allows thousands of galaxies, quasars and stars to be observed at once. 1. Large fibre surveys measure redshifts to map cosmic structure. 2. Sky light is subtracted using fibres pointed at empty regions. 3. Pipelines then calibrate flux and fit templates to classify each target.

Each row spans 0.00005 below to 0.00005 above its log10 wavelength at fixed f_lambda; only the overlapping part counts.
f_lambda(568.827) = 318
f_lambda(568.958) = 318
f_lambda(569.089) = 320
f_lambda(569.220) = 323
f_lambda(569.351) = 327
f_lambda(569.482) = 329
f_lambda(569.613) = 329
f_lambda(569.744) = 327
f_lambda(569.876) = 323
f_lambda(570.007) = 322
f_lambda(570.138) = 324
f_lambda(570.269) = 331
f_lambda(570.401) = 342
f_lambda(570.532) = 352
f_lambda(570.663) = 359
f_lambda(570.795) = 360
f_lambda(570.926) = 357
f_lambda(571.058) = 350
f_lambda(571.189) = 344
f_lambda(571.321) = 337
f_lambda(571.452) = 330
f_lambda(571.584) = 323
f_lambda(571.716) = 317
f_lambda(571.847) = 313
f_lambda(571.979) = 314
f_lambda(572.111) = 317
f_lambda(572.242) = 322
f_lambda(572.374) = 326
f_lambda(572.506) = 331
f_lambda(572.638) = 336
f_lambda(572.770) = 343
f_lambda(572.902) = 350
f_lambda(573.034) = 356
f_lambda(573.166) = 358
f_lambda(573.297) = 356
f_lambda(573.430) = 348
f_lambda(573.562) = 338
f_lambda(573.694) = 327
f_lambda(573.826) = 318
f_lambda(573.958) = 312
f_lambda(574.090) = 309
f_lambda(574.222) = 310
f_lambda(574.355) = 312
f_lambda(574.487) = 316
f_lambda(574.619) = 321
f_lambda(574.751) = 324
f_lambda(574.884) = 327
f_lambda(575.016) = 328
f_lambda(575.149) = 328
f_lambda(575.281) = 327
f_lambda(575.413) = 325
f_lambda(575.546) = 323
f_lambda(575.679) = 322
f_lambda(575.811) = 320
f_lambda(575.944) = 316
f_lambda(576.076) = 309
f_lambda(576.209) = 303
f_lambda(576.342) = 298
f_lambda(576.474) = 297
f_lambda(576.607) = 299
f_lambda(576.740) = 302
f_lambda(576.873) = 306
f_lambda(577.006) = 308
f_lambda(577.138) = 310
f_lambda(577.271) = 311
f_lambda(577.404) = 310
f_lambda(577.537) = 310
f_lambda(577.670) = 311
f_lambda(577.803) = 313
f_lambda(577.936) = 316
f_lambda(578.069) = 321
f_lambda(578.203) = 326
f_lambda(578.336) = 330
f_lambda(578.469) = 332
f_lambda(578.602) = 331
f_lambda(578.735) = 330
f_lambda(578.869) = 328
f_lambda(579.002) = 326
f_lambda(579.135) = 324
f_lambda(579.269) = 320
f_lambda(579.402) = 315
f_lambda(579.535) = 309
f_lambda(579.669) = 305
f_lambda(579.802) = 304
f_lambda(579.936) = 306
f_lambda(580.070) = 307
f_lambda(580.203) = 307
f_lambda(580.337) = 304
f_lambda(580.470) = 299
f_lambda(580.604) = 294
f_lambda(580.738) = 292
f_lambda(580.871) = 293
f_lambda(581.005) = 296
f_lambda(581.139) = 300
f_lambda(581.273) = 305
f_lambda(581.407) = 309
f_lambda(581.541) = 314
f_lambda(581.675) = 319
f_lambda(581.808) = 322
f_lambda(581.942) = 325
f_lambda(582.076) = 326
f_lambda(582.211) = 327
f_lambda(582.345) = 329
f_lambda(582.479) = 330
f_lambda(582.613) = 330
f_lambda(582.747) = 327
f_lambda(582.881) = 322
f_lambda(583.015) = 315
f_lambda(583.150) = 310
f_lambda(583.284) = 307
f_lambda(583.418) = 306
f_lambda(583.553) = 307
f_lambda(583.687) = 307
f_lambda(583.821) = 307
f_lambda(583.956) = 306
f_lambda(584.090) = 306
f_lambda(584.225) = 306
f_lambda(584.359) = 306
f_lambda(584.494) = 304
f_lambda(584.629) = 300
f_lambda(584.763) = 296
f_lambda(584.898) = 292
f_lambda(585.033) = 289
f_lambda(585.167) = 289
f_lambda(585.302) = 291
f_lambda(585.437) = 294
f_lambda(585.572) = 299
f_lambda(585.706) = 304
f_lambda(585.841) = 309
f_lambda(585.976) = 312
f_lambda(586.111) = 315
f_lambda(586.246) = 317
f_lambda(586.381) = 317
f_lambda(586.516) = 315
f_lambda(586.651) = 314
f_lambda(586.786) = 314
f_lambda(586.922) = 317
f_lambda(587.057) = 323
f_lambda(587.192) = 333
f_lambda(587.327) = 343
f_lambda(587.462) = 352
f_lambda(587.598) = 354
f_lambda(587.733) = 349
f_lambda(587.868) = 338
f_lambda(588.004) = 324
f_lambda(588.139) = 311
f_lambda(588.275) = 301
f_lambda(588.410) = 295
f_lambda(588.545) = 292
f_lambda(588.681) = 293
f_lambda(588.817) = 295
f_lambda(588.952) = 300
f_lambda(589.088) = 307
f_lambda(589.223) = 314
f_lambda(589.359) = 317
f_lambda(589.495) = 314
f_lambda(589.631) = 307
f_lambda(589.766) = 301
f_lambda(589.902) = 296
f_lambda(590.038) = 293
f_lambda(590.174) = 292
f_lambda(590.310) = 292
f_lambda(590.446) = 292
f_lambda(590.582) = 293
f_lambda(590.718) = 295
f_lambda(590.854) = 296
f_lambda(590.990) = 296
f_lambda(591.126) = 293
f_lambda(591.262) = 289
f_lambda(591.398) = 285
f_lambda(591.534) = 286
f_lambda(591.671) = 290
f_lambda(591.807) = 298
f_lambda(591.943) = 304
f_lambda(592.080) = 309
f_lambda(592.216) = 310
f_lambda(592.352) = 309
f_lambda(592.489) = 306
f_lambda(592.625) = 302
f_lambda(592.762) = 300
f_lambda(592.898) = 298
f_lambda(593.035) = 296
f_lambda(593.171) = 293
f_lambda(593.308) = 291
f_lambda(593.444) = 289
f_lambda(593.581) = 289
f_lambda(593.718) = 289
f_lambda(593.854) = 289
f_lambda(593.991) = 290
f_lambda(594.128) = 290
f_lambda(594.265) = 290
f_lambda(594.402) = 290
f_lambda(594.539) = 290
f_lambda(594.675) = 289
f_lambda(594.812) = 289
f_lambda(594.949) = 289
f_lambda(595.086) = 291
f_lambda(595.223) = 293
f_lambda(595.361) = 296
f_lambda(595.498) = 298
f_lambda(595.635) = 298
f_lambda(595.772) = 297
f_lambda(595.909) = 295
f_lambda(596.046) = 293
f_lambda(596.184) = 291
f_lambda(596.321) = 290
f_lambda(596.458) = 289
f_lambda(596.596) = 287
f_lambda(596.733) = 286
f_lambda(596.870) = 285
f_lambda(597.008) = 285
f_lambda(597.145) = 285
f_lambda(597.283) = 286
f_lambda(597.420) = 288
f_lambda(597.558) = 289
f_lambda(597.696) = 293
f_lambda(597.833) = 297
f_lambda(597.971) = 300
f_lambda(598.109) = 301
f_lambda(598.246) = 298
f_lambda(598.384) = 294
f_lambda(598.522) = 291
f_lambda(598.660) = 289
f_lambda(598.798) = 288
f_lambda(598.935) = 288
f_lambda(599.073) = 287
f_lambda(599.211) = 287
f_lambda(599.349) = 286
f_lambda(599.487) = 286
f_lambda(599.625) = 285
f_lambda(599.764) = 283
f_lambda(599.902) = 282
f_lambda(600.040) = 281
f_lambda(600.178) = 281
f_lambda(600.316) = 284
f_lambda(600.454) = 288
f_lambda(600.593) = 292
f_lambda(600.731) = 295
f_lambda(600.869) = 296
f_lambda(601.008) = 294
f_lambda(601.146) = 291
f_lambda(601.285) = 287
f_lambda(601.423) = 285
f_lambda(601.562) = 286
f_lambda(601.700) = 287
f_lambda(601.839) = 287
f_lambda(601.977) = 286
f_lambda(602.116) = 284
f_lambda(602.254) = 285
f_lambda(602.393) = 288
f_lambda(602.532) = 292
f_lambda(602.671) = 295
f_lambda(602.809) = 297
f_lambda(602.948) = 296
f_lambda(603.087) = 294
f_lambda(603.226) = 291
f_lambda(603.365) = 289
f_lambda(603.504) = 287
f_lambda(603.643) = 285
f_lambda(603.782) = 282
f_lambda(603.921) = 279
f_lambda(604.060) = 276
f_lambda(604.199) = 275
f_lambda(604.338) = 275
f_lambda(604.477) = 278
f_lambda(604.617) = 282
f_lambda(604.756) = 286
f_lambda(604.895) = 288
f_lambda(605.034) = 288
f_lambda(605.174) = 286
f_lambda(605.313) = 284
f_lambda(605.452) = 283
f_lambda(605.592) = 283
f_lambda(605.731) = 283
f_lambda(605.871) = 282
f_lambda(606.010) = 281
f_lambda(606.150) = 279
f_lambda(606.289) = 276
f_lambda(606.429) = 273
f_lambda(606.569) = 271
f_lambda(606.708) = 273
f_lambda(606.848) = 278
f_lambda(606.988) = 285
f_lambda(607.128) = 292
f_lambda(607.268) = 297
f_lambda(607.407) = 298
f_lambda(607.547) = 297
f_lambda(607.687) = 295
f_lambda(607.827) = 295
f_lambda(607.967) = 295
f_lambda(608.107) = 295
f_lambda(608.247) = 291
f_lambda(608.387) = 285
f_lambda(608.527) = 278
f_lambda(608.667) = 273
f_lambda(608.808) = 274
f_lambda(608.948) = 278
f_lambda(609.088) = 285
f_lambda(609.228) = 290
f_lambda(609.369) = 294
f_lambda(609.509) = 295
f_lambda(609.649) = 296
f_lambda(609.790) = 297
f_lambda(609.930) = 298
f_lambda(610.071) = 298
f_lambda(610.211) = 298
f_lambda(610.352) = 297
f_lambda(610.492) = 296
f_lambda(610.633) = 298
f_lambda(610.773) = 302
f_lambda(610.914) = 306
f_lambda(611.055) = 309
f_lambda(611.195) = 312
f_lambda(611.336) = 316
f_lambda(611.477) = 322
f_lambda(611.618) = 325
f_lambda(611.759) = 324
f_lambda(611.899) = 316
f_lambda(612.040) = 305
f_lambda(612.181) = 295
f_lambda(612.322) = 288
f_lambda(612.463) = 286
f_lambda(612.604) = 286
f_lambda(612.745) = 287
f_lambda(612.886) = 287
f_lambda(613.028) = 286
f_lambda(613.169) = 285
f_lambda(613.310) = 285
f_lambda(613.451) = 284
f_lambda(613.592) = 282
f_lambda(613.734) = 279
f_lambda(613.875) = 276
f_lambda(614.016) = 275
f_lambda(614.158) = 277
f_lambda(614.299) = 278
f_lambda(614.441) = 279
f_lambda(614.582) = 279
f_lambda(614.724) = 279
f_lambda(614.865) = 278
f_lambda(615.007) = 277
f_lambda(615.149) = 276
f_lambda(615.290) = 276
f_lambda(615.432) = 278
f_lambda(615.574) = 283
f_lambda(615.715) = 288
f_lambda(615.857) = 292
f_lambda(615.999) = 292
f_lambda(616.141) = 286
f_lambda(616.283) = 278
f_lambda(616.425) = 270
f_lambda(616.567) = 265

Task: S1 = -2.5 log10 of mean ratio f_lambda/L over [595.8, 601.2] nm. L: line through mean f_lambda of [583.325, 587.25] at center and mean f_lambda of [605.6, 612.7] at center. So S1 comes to 0.04 mag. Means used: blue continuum 307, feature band 289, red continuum 293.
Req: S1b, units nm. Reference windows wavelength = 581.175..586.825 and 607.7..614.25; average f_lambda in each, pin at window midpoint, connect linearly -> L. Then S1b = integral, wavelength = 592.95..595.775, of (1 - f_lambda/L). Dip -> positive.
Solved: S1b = 0.11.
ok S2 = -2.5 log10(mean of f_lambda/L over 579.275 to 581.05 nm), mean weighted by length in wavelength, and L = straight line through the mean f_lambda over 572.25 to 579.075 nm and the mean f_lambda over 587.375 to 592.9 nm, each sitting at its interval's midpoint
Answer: 0.05 mag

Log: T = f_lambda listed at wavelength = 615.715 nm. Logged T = 288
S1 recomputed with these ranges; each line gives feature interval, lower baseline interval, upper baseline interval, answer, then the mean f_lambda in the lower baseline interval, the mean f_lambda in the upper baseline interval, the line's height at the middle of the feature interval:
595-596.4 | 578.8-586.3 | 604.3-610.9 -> 0.01 mag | 309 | 287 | 298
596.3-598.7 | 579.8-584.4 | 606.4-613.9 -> 0.04 mag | 311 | 293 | 301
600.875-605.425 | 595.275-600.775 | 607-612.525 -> 0.02 mag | 290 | 297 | 293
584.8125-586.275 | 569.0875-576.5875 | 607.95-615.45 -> 0.05 mag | 328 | 291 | 316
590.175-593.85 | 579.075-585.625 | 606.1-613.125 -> 0.03 mag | 308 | 293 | 303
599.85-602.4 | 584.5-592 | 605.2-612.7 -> 0.04 mag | 306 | 293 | 298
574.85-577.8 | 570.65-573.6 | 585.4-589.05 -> 0.06 mag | 338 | 316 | 332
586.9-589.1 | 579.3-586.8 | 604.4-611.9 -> -0.05 mag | 308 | 292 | 305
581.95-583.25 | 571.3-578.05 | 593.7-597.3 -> -0.05 mag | 321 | 290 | 309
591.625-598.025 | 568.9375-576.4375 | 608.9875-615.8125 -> 0.05 mag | 328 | 292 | 308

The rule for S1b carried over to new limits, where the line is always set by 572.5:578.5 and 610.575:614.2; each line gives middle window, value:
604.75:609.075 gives 0.220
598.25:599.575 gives 0.071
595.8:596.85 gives 0.058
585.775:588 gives -0.091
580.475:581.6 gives 0.062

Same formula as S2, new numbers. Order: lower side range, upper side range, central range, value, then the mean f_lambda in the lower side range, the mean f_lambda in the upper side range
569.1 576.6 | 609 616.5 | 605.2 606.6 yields 0.07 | 328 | 291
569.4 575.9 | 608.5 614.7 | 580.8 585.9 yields 0.04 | 331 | 293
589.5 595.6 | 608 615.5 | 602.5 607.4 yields 0.03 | 295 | 291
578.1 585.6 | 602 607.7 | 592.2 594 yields 0.01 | 311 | 285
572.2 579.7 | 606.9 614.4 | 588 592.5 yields 0.04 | 322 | 293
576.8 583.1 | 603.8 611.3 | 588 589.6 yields 0.01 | 315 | 288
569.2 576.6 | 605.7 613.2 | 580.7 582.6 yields 0.02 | 328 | 293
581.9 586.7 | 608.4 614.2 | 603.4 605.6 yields 0.06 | 310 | 294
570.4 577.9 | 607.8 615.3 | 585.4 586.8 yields 0.01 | 325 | 291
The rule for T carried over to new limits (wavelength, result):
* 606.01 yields 281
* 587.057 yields 323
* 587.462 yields 352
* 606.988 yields 285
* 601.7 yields 287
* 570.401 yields 342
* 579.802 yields 304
